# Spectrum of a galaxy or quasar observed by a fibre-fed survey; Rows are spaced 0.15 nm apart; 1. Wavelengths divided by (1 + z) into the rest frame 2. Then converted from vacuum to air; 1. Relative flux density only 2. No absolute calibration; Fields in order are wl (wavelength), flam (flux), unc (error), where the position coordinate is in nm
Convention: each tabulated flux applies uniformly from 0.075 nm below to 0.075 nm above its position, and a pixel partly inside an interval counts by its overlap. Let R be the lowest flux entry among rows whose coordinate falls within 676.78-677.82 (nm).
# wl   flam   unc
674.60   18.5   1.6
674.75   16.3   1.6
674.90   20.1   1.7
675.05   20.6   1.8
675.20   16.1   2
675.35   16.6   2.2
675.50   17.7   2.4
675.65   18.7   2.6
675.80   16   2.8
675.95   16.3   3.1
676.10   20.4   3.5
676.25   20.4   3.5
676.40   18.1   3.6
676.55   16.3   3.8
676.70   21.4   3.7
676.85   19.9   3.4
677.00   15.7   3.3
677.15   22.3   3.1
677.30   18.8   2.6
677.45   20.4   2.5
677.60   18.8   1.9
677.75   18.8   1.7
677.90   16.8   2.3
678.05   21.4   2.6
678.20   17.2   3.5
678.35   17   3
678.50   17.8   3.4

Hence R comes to 15.7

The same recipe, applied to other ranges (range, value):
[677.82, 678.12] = 16.8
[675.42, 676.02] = 16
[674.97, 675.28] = 16.1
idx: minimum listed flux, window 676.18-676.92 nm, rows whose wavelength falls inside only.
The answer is 16.3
